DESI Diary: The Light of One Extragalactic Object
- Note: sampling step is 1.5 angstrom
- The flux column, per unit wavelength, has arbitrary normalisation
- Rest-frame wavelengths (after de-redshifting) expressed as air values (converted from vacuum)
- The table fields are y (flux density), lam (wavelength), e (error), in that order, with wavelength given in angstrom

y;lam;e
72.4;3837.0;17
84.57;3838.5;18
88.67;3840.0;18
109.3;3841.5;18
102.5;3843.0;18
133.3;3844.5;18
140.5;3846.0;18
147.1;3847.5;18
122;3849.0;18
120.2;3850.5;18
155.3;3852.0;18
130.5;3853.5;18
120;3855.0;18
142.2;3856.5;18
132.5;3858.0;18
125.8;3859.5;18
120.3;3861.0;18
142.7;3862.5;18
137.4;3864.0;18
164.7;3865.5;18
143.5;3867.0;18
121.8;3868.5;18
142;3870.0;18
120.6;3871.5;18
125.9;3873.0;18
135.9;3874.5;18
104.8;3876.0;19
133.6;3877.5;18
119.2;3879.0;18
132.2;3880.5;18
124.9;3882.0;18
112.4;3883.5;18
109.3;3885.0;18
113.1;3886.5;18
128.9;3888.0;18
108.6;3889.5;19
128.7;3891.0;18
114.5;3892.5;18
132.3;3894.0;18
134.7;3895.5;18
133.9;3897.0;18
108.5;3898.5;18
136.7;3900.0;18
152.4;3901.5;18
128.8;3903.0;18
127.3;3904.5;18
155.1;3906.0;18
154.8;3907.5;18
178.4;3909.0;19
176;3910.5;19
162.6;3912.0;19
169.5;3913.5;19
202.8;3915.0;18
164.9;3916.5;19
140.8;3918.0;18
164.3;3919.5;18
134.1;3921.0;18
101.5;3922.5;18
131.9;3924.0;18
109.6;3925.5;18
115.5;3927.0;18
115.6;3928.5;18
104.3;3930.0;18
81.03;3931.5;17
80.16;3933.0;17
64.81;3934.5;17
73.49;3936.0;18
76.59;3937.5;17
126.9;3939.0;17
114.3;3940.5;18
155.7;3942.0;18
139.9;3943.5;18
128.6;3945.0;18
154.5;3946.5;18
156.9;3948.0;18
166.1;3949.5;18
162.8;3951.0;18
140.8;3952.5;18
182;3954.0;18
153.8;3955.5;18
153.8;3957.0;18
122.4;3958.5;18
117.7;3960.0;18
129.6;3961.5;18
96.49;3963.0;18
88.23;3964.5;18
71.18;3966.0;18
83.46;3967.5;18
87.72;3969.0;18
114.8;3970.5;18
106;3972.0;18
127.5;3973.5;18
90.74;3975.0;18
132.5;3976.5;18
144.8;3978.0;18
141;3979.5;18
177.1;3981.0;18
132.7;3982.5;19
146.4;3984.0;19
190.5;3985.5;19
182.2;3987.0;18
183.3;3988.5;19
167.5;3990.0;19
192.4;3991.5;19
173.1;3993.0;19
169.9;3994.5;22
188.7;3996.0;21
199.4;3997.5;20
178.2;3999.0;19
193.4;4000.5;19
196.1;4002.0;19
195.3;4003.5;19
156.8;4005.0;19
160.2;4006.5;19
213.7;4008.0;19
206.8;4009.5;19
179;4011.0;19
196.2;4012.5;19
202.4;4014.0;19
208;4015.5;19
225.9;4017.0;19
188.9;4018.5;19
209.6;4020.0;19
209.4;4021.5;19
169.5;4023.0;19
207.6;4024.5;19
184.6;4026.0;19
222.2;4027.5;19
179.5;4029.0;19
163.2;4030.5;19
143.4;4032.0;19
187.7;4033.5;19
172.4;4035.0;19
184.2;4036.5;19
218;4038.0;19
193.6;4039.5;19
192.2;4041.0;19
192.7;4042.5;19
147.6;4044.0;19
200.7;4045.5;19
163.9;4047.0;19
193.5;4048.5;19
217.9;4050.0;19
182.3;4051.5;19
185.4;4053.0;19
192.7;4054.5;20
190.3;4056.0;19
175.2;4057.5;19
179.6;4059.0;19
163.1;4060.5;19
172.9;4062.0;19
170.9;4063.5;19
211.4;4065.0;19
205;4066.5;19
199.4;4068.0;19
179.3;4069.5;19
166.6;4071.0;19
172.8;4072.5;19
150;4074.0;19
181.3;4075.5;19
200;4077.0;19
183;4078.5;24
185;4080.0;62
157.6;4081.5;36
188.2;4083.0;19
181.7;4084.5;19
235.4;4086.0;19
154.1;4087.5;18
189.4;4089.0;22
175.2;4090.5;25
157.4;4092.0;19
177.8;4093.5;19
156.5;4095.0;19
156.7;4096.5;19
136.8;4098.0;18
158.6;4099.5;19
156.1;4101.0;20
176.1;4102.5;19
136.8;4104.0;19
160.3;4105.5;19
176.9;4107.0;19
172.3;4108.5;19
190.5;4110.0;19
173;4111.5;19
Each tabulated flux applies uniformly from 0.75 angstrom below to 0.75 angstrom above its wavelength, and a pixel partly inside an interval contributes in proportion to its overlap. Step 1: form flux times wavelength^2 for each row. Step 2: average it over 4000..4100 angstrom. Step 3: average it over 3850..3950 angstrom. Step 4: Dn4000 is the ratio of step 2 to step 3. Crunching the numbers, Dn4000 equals 1.5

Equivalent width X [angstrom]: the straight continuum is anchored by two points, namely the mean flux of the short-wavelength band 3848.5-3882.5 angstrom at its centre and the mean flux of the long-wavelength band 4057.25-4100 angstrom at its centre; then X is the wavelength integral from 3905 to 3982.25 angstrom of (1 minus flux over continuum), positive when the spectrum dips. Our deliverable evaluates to 9.20 angstrom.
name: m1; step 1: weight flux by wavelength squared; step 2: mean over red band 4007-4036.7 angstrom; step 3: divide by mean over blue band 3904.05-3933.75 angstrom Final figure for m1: 1.46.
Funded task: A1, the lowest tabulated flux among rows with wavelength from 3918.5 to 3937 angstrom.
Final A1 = 64.81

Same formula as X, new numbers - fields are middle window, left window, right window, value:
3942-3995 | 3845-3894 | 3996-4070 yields 8.04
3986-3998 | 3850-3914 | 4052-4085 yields -1.48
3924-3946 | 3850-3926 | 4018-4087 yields 6.23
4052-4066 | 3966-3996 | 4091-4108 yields -2.61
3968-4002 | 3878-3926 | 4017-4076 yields 2.03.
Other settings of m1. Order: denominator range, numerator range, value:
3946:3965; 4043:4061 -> 1.36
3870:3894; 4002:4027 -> 1.71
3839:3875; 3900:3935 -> 1.08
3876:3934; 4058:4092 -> 1.50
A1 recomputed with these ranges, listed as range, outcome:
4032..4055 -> 143.4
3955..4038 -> 71.18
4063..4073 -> 166.6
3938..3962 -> 114.3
